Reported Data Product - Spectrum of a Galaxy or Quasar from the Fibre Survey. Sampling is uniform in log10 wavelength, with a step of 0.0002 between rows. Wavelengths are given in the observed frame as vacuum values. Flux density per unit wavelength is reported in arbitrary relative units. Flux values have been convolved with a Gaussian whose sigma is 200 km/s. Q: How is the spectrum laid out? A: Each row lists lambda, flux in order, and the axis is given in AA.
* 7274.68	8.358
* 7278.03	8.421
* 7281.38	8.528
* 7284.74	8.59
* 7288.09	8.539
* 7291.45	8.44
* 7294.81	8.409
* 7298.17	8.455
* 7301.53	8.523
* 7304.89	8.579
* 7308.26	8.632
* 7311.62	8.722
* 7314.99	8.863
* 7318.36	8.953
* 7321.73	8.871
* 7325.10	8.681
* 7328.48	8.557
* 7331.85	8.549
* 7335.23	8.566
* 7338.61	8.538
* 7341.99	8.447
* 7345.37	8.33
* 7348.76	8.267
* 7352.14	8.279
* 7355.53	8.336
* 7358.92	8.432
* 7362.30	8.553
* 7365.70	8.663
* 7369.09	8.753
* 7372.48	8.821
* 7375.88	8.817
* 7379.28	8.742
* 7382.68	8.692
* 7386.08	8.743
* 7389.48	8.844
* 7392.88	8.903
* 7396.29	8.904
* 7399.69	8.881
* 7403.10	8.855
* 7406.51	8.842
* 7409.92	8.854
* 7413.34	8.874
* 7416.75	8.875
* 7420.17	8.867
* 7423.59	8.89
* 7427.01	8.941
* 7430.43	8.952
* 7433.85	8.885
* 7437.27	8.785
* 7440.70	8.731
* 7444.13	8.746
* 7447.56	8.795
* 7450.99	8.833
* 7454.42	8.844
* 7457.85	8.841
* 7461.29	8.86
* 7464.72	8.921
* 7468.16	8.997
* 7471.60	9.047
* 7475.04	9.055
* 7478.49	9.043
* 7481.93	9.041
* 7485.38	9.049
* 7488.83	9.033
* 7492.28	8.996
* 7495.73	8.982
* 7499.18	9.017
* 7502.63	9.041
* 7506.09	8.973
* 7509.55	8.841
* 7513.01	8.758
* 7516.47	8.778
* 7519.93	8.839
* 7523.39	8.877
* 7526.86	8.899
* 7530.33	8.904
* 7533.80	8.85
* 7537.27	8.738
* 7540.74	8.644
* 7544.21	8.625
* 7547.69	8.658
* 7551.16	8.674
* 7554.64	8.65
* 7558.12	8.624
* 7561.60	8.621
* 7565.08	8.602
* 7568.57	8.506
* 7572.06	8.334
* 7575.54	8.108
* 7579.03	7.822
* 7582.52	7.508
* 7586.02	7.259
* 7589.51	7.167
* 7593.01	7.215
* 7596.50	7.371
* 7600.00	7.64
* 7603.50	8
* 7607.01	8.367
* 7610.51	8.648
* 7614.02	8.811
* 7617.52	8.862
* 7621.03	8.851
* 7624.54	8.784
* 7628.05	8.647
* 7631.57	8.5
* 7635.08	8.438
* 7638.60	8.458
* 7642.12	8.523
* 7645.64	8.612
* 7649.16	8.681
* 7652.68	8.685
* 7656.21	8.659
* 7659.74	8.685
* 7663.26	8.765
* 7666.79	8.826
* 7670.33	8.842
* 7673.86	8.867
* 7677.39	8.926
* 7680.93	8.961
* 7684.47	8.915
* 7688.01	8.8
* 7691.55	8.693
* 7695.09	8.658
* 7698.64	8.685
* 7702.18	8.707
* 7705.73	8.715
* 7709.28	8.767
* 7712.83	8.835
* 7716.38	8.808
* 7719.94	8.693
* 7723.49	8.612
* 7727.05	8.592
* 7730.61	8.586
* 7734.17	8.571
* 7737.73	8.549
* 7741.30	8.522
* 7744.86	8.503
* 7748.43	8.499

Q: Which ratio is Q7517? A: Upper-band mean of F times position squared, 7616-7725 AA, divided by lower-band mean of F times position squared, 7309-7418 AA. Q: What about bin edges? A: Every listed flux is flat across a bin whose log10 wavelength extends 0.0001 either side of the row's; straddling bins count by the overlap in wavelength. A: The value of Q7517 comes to 1.09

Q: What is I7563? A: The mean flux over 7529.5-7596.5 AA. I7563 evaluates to 8.26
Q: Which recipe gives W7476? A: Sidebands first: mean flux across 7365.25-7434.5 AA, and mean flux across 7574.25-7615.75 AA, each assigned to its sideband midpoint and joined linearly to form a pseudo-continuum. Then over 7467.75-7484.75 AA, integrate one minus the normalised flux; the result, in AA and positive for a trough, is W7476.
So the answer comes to -1.2 AA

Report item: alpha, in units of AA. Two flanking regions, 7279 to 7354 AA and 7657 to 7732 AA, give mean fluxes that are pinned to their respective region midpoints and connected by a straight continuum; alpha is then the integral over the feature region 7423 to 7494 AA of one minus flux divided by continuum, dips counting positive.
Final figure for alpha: -2.3 AA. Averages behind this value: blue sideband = 8.56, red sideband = 8.76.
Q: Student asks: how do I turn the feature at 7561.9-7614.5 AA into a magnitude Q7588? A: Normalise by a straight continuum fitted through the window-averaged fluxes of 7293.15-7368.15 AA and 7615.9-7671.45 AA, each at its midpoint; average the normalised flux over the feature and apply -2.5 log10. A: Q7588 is 0.09 mag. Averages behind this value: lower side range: 8.56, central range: 7.95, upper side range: 8.67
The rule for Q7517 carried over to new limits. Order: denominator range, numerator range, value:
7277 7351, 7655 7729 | 1.13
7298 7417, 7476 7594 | 1.04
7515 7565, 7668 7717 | 1.05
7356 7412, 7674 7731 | 1.09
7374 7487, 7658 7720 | 1.06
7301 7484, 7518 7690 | 1.03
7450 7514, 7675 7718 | 1.04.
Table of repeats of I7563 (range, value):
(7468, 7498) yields 9.03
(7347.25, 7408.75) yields 8.69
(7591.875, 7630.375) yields 8.31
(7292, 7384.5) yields 8.59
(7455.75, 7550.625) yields 8.9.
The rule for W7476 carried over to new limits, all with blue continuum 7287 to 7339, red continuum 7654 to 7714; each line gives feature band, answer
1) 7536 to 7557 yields 0.1 AA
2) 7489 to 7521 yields -0.8 AA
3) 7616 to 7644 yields 0.4 AA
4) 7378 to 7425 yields -1.0 AA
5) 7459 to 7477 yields -0.6 AA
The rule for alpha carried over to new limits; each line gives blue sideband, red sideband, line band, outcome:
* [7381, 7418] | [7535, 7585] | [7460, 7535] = -3.1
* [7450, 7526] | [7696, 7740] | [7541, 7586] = 2.5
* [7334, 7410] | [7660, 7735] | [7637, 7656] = 0.3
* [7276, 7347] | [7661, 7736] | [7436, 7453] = -0.3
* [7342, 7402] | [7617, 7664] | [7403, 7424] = -0.5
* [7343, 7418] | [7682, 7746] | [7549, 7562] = 0.1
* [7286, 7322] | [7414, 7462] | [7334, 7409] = 0.8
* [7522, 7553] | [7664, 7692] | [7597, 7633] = 1.4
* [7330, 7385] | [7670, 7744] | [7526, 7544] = -0.3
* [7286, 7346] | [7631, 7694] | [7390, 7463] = -1.9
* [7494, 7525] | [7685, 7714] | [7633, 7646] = 0.4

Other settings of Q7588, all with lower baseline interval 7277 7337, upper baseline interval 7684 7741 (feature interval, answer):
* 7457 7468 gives -0.032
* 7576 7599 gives 0.166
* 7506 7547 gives -0.018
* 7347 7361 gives 0.036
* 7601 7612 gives 0.050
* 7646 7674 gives -0.007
